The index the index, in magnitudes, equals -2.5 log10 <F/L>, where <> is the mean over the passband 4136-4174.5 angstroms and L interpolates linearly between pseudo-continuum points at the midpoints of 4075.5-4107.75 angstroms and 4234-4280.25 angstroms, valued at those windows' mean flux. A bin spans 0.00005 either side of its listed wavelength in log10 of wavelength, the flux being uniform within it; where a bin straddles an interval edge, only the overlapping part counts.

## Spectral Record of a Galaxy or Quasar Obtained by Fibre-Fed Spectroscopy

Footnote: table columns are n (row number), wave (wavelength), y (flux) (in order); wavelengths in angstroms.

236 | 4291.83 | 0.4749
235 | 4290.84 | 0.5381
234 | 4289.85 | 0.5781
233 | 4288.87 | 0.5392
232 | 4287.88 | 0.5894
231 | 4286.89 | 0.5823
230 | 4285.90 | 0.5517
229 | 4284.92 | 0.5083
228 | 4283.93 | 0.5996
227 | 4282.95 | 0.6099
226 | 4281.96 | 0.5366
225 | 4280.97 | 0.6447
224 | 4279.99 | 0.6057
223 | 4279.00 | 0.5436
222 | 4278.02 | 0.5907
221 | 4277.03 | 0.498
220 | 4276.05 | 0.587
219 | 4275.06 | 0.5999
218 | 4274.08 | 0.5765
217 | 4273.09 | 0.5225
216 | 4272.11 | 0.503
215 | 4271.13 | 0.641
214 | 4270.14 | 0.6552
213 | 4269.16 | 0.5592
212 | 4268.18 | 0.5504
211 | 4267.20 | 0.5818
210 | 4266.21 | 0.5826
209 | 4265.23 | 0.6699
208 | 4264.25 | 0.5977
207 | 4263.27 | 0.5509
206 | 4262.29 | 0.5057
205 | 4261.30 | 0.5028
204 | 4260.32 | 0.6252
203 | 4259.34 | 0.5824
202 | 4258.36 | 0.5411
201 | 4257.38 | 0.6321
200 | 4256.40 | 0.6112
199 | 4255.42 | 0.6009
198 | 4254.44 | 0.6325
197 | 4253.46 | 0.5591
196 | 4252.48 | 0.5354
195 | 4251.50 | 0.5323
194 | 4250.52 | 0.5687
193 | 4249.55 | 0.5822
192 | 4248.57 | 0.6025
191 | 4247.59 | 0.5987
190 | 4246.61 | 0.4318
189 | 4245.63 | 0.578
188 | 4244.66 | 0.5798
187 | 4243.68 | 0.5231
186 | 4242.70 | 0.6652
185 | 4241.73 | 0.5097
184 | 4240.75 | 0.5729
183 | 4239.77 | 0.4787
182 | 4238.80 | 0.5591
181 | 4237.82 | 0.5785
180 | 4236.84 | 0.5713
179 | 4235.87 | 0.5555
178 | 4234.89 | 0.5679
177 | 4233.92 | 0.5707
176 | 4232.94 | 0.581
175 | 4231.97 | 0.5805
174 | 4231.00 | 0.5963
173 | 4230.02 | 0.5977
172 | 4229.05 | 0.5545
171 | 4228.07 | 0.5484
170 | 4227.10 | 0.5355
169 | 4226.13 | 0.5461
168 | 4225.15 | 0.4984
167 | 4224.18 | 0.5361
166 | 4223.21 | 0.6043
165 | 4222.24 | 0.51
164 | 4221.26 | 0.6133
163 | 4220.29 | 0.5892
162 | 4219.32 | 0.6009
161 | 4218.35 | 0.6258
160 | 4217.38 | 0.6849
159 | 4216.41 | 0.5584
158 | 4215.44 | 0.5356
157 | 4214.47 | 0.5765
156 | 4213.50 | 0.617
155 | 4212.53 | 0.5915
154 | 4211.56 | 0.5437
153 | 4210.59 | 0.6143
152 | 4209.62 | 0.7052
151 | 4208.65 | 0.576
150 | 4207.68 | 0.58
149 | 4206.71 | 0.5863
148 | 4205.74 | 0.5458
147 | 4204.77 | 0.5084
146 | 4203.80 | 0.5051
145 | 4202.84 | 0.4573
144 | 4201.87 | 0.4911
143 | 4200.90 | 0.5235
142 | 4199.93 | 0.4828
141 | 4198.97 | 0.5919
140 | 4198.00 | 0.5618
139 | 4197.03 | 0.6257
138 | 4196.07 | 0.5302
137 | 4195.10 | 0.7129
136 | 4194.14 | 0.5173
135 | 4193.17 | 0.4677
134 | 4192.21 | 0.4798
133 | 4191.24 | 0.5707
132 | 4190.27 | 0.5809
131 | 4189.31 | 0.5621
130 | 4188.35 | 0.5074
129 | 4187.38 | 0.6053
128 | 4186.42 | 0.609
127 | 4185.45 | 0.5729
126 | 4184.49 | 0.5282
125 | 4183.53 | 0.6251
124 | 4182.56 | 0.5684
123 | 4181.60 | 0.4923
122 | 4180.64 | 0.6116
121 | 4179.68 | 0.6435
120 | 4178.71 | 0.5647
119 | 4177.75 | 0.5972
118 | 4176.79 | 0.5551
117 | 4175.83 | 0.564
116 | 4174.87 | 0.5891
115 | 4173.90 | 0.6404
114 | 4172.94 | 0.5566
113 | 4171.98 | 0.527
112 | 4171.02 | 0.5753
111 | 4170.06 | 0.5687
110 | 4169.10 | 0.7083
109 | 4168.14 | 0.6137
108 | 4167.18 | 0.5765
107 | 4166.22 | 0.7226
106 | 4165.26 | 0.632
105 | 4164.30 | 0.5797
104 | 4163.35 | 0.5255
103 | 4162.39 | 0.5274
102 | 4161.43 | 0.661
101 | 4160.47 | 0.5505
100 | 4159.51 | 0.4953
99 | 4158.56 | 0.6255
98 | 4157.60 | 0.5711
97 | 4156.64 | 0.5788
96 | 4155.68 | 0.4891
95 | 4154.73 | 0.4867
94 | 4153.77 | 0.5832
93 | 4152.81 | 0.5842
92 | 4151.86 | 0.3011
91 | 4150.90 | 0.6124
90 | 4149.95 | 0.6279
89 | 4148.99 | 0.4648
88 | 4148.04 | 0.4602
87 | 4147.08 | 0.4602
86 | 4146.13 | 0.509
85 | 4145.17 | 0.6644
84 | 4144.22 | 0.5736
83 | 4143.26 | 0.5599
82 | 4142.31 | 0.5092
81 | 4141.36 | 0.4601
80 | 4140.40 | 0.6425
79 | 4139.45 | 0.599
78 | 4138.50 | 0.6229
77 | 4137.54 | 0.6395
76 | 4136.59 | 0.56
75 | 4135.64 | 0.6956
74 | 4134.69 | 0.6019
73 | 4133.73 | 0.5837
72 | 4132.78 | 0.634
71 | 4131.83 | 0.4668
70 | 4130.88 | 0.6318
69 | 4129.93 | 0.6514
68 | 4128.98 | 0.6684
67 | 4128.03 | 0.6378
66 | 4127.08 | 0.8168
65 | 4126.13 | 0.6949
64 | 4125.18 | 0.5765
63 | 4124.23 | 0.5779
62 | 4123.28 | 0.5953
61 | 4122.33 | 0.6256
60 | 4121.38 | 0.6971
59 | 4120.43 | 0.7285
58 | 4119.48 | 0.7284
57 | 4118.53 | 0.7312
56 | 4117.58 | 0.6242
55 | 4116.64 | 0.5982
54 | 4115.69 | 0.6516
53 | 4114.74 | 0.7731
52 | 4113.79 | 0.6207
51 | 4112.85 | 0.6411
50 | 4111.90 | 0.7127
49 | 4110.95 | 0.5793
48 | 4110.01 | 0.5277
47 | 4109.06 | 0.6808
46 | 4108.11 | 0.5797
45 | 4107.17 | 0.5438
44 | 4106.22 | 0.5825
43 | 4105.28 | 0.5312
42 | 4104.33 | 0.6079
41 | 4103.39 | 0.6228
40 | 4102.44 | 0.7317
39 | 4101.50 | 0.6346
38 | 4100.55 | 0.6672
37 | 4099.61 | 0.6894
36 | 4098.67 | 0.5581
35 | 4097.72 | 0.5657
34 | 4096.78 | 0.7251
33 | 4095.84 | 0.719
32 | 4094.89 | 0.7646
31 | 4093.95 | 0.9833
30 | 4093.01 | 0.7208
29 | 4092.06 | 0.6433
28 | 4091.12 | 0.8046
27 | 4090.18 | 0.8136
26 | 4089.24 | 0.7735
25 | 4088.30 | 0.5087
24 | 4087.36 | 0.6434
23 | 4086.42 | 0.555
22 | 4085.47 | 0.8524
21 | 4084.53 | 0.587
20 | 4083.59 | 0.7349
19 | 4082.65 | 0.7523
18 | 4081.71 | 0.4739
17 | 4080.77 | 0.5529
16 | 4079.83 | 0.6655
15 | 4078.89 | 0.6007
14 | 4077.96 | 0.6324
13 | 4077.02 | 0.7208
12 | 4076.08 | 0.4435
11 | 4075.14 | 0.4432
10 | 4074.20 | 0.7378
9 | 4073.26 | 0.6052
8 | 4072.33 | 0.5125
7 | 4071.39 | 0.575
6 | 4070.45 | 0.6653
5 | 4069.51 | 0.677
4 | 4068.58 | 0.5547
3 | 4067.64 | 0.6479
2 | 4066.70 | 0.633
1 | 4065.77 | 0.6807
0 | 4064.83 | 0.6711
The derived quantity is 0.105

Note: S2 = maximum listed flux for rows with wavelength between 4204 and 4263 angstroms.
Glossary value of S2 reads 0.7052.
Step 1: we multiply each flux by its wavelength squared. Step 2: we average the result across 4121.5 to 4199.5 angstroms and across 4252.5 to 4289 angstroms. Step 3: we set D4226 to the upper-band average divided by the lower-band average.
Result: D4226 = 1.05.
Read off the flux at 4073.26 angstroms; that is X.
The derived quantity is 0.6052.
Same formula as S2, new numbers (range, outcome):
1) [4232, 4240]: 0.581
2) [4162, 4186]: 0.7226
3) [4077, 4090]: 0.8524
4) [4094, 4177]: 0.8168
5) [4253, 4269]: 0.6699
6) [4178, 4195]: 0.6435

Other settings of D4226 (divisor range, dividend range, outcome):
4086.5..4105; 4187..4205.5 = 0.82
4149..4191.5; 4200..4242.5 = 1.01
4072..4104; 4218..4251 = 0.92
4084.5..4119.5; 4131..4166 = 0.86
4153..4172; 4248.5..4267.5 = 1.04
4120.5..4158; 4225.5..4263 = 1.02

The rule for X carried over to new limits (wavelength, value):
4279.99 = 0.6057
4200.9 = 0.5235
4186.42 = 0.609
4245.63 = 0.578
